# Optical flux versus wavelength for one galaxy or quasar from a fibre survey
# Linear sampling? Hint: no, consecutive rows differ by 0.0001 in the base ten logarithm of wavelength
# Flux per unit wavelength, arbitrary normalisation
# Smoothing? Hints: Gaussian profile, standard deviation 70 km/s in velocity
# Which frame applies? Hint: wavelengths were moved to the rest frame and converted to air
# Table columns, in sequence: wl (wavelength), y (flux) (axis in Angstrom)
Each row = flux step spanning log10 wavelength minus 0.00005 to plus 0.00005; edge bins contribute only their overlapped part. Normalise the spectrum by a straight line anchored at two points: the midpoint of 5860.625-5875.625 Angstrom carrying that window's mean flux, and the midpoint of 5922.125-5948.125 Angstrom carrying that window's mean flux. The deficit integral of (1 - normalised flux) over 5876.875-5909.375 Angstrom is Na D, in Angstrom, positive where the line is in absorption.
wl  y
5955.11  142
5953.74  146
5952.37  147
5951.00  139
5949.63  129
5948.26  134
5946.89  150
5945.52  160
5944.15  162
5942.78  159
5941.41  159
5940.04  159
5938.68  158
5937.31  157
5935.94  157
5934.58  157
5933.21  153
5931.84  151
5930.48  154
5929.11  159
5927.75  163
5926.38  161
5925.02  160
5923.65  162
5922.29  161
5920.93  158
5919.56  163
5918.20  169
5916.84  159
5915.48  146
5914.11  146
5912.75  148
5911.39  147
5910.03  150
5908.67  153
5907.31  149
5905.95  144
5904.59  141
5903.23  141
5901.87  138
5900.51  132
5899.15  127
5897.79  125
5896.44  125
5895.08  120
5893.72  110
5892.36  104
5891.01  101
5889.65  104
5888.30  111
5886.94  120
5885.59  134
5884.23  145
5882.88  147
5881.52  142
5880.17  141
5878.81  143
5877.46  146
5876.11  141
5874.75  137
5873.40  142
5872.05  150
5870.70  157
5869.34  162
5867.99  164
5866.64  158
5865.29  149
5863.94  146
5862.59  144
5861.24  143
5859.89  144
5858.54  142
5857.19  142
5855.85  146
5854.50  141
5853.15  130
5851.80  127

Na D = 4.6 Angstrom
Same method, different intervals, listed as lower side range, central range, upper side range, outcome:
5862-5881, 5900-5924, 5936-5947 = 0.6 Angstrom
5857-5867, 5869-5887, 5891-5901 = -1.4 Angstrom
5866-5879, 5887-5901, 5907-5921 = 3.3 Angstrom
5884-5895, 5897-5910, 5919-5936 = -0.8 Angstrom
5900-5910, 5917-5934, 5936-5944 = -0.8 Angstrom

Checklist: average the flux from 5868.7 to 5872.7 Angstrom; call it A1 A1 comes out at 156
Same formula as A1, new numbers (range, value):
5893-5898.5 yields 120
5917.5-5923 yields 163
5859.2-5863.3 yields 144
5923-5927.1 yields 161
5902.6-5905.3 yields 141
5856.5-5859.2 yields 142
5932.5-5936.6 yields 156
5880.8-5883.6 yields 145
